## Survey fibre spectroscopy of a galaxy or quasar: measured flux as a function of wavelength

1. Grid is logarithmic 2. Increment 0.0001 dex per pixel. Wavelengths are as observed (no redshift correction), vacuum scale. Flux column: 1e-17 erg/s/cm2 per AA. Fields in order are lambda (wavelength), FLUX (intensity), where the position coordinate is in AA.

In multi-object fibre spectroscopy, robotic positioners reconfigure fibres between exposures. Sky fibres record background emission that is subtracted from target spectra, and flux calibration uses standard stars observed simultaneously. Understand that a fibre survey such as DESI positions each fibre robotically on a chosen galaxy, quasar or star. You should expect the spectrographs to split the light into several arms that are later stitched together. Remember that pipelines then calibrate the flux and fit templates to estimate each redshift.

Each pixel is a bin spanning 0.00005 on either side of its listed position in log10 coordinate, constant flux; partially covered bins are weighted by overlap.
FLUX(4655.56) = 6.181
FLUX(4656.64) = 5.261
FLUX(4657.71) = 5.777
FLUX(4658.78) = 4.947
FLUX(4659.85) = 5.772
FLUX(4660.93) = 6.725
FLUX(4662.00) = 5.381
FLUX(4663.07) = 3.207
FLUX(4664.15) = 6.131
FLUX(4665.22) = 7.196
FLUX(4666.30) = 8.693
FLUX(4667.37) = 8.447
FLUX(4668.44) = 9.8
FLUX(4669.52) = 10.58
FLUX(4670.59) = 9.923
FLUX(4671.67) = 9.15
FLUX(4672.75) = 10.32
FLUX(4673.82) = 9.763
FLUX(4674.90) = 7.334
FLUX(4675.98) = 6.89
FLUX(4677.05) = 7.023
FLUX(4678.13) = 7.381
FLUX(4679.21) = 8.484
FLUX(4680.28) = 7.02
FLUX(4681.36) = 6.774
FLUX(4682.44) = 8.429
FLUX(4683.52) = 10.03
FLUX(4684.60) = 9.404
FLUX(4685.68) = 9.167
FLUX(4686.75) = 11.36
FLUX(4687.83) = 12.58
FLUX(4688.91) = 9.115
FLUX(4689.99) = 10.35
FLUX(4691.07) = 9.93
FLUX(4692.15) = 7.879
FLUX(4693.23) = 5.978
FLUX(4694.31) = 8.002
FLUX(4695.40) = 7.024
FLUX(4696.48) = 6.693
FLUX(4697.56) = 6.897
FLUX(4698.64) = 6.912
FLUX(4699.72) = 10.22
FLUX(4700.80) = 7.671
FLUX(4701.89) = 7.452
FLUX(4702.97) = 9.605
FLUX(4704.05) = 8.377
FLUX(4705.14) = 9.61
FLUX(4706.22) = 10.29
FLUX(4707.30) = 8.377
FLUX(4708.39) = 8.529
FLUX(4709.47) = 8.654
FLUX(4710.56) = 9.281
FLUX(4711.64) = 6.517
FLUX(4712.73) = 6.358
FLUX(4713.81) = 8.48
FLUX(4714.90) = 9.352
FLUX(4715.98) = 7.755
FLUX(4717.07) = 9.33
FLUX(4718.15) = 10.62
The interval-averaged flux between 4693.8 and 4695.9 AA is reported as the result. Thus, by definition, 7.48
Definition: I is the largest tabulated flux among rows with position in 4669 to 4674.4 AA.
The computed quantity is 10.58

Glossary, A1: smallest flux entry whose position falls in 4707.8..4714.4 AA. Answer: 6.358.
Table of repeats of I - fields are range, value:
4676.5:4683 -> 8.484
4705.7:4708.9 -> 10.29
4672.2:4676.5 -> 10.32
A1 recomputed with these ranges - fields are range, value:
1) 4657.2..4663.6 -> 3.207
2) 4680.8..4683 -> 6.774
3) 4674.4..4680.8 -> 6.89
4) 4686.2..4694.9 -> 5.978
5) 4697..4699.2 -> 6.897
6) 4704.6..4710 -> 8.377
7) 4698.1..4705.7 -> 6.912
